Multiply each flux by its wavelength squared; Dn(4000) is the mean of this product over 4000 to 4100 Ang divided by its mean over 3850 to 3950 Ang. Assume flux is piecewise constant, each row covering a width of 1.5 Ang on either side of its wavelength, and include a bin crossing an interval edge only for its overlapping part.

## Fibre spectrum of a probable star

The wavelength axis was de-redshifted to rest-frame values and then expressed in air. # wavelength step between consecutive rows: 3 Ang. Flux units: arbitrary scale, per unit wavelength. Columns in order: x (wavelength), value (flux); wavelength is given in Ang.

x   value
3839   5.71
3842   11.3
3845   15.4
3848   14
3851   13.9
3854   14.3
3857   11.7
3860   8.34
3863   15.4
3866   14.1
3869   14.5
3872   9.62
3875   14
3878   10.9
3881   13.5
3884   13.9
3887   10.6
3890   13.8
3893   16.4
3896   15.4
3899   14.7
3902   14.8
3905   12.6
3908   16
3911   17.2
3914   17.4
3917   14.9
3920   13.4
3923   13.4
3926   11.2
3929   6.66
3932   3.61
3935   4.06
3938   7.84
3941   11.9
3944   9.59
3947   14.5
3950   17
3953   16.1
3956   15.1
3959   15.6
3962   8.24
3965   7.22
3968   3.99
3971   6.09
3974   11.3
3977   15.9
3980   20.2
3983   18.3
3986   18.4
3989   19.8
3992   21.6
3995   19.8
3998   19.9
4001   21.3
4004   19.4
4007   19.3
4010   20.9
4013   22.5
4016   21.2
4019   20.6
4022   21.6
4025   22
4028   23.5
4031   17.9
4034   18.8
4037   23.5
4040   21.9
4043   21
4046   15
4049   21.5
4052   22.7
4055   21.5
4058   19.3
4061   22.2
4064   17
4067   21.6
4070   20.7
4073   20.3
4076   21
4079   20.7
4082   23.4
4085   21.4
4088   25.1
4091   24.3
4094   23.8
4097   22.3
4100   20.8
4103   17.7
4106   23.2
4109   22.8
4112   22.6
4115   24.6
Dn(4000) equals 1.8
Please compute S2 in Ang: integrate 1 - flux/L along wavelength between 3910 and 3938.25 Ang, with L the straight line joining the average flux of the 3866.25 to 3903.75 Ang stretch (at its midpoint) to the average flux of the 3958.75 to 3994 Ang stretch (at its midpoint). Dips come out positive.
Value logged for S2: 5.5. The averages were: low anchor 13.5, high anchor 13.9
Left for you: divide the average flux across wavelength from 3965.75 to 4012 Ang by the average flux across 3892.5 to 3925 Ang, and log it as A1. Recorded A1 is 1.13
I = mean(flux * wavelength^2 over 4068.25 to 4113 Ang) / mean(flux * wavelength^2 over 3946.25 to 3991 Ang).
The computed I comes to 1.68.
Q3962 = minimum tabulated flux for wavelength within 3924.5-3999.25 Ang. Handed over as 3.61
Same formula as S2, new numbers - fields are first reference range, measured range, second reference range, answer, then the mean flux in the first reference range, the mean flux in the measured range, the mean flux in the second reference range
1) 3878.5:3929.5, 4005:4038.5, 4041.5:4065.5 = -4.1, 14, 21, 20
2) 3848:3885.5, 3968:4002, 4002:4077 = 2.7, 12.9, 16.9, 20.7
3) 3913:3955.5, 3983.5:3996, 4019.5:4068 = -2.8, 11.6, 19.8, 20.7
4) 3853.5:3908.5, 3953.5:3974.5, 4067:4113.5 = 8.6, 13.3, 9.88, 22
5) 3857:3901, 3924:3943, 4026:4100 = 9.5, 13.2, 7.75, 21.3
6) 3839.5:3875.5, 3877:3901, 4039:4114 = 0.6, 12.8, 13.7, 21.4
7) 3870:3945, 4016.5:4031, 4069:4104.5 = -2.3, 12.3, 21.5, 21.8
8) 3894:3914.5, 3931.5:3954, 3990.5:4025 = 8.7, 15.4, 10.8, 20.8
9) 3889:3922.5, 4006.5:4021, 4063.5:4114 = -1.5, 15.1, 21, 21.8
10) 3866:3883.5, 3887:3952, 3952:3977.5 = -4.8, 12.7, 12.7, 10.8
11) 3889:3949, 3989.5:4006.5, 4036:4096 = -3.0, 12.5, 20.3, 21.4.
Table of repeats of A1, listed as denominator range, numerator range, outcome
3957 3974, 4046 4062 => 2.39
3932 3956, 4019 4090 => 1.86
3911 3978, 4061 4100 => 1.94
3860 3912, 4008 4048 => 1.51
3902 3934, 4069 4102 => 1.75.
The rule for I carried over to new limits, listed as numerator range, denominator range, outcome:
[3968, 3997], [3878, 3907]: 1.23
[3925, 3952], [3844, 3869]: 0.75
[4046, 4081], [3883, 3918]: 1.51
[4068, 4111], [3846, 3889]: 1.92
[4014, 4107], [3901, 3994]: 1.72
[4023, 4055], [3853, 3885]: 1.79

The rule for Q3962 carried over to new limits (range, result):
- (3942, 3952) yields 9.59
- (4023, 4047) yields 15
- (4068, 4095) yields 20.3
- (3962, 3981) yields 3.99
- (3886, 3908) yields 10.6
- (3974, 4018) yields 11.3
